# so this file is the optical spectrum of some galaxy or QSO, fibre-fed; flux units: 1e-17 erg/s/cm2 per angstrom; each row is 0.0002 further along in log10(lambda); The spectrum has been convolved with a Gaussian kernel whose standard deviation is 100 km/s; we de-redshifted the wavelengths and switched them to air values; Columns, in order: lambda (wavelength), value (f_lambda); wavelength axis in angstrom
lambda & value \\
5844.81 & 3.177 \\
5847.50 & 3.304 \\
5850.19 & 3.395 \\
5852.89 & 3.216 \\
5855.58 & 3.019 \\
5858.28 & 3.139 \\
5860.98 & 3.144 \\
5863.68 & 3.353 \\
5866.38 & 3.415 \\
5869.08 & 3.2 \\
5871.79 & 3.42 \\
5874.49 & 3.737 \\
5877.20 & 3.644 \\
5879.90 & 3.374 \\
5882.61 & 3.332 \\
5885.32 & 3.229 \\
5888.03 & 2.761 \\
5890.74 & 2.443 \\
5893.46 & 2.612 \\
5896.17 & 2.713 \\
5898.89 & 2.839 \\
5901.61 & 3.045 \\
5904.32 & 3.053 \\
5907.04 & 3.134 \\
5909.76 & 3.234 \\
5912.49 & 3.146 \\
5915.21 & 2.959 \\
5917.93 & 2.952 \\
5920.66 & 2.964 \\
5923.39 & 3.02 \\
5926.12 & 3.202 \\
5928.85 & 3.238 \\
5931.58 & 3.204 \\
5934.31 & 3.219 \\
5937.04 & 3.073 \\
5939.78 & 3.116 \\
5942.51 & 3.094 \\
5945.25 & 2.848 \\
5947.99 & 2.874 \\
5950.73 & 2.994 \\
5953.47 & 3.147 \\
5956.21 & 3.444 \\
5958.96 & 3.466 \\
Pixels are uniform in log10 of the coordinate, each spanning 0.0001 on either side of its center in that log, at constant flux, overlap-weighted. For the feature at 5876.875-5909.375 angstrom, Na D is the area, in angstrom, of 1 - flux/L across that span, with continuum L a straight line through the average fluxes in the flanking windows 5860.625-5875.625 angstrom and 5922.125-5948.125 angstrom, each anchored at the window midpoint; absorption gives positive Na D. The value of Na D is 2.78 angstrom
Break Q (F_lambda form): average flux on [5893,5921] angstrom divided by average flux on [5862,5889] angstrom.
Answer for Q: 0.89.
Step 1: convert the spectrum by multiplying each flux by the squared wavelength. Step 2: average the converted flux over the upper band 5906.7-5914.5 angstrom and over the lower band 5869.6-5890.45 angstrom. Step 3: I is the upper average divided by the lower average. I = 0.97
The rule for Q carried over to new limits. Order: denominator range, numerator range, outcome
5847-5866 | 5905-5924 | 0.95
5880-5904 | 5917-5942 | 1.07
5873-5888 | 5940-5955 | 0.88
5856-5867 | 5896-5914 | 0.94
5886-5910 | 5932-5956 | 1.07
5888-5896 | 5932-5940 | 1.21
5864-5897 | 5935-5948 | 0.95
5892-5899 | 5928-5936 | 1.19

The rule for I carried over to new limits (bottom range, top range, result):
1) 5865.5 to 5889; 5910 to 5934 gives 0.94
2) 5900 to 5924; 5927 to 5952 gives 1.02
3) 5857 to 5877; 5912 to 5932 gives 0.93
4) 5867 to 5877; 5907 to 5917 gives 0.91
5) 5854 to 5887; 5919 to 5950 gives 0.94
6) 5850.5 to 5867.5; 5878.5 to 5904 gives 0.92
